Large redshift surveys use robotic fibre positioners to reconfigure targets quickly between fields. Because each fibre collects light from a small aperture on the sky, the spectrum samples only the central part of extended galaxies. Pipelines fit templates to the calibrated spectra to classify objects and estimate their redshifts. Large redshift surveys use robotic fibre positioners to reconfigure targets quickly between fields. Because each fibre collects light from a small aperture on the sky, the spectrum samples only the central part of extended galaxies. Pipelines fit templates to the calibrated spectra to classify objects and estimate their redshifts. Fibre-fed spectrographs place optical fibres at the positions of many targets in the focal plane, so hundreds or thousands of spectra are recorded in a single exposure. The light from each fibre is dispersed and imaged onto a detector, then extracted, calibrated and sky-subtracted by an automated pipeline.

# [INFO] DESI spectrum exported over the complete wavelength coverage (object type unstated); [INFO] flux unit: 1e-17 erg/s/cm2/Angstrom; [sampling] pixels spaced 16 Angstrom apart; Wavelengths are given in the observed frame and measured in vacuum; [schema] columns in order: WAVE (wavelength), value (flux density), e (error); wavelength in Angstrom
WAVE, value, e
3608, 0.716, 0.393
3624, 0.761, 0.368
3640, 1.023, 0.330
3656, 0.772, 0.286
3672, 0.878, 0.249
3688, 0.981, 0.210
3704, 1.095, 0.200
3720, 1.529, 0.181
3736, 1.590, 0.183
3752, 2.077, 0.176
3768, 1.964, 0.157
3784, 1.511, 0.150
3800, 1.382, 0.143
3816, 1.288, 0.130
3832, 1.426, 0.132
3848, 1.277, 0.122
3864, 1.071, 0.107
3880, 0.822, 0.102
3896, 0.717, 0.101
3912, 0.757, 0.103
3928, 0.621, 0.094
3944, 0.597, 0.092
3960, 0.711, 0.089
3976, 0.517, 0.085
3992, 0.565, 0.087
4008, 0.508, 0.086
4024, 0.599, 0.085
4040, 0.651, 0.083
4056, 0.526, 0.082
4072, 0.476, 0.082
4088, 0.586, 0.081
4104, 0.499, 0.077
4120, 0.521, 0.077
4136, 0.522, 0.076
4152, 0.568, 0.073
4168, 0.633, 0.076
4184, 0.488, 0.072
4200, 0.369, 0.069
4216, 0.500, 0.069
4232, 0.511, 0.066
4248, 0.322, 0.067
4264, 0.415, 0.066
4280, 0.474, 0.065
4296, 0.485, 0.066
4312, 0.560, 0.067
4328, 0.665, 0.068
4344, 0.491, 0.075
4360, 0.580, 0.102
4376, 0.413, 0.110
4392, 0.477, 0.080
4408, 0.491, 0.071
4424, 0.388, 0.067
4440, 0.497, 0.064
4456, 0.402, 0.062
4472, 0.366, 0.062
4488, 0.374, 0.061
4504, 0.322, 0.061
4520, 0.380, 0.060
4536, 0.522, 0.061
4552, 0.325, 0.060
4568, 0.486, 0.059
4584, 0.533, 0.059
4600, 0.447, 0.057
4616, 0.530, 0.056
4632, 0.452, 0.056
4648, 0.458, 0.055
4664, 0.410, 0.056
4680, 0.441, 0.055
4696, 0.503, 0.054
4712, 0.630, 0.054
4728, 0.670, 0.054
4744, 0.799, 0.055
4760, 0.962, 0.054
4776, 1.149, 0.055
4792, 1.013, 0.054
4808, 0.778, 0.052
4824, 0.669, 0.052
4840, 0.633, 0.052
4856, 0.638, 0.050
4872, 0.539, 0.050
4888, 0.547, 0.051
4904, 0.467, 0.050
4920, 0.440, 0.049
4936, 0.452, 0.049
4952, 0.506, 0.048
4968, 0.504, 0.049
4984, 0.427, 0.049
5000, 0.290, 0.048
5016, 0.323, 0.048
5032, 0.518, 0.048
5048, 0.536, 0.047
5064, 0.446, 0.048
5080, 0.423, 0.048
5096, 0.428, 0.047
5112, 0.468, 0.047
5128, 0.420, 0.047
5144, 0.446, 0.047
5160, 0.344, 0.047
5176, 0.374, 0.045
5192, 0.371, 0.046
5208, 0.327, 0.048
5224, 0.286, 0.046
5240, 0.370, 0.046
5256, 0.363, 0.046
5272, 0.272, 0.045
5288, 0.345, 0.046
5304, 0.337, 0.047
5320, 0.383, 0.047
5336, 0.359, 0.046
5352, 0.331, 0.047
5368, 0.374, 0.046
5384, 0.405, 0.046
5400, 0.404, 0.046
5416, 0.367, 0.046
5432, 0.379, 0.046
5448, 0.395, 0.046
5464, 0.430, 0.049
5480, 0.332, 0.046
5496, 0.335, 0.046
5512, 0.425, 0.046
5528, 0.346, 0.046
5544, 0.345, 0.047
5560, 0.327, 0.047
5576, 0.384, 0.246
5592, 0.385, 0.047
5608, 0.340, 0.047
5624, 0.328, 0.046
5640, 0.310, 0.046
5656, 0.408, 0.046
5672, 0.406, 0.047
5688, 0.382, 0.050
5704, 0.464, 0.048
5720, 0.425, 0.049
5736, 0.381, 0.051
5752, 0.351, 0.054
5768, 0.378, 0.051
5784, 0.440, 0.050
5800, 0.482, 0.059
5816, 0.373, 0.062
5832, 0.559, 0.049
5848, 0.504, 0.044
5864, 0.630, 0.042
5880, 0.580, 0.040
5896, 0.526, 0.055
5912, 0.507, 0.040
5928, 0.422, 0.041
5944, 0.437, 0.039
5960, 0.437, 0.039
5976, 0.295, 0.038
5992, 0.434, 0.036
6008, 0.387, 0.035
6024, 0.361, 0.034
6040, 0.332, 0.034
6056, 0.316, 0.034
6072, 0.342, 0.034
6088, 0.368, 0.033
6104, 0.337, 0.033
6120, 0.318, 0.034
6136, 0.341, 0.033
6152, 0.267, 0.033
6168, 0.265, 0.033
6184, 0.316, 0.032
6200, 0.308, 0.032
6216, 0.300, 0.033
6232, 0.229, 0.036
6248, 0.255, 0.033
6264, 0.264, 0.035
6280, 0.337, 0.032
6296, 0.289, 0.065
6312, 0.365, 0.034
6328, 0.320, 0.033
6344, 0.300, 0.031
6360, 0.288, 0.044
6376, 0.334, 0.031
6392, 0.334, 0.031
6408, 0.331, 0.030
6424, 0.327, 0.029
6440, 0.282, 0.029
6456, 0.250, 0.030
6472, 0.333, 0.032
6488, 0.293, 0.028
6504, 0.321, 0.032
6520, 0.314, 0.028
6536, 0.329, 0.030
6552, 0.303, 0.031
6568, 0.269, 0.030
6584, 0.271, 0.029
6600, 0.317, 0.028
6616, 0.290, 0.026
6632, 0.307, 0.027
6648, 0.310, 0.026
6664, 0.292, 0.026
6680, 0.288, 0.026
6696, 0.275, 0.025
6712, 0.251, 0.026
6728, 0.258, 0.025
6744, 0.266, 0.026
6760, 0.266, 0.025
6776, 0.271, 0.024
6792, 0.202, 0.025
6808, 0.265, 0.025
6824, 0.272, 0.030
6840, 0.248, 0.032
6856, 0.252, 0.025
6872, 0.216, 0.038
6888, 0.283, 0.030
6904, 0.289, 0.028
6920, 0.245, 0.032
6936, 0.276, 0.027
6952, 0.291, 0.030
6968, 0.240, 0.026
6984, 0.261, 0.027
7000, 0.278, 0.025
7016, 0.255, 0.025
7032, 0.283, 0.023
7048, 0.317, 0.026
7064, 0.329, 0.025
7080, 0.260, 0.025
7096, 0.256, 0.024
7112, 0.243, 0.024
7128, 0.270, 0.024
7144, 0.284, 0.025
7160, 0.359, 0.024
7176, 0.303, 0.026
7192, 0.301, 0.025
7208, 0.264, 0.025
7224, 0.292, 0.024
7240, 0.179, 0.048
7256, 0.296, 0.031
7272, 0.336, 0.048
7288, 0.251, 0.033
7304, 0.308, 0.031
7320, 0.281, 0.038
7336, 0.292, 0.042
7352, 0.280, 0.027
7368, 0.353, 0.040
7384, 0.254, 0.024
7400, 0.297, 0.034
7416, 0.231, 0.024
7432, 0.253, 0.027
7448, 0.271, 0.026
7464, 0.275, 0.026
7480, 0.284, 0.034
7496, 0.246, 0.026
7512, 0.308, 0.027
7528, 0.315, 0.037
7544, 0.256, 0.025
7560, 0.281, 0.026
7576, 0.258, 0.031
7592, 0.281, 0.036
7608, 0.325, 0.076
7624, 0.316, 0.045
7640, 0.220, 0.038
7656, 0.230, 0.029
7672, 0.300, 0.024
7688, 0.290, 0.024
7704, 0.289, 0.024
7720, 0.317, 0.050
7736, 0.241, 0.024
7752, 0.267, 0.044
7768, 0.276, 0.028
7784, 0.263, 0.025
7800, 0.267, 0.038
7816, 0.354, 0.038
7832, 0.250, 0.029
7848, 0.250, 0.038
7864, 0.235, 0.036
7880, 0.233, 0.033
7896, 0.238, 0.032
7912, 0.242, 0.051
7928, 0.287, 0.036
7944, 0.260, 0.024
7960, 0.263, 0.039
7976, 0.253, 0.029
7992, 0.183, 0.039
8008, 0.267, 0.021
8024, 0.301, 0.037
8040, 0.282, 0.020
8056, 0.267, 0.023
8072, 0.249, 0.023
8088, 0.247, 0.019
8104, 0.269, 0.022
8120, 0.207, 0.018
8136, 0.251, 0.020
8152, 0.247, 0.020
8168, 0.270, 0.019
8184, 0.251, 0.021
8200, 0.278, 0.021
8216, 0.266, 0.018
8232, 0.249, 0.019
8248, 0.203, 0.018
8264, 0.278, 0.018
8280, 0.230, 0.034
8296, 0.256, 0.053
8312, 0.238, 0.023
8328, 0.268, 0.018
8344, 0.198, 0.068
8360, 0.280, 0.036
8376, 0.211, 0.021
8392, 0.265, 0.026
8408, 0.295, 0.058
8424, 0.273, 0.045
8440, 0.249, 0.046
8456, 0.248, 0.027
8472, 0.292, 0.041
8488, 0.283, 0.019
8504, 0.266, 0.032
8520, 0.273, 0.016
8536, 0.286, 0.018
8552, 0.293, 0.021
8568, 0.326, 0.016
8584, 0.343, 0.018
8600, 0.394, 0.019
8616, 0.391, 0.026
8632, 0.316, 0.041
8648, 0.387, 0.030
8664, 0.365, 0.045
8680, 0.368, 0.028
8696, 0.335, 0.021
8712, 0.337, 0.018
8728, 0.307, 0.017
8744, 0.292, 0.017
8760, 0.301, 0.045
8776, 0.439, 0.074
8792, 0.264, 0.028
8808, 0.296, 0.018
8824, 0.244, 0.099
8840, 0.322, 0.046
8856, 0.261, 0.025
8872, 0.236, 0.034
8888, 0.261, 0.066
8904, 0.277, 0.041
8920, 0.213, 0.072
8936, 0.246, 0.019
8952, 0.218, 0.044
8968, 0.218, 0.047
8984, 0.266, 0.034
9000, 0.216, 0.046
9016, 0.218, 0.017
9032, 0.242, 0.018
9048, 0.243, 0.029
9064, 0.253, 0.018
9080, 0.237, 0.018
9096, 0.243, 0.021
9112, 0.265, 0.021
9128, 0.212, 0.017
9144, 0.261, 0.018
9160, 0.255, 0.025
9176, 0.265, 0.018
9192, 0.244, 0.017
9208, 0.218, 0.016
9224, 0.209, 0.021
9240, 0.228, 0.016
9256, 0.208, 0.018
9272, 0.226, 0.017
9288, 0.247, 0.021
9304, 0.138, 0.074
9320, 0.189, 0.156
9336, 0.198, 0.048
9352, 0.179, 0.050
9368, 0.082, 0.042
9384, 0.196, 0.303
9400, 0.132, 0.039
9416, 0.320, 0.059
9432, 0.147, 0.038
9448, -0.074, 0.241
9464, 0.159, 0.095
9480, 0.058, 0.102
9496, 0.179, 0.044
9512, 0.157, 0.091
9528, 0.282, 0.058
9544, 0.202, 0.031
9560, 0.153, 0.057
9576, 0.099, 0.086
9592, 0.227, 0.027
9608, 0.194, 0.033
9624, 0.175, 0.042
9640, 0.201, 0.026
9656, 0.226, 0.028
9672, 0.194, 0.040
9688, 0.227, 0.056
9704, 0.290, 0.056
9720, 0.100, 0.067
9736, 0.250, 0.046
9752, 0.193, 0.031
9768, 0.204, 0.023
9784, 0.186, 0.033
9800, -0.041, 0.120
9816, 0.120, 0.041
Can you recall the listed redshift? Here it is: 2.087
